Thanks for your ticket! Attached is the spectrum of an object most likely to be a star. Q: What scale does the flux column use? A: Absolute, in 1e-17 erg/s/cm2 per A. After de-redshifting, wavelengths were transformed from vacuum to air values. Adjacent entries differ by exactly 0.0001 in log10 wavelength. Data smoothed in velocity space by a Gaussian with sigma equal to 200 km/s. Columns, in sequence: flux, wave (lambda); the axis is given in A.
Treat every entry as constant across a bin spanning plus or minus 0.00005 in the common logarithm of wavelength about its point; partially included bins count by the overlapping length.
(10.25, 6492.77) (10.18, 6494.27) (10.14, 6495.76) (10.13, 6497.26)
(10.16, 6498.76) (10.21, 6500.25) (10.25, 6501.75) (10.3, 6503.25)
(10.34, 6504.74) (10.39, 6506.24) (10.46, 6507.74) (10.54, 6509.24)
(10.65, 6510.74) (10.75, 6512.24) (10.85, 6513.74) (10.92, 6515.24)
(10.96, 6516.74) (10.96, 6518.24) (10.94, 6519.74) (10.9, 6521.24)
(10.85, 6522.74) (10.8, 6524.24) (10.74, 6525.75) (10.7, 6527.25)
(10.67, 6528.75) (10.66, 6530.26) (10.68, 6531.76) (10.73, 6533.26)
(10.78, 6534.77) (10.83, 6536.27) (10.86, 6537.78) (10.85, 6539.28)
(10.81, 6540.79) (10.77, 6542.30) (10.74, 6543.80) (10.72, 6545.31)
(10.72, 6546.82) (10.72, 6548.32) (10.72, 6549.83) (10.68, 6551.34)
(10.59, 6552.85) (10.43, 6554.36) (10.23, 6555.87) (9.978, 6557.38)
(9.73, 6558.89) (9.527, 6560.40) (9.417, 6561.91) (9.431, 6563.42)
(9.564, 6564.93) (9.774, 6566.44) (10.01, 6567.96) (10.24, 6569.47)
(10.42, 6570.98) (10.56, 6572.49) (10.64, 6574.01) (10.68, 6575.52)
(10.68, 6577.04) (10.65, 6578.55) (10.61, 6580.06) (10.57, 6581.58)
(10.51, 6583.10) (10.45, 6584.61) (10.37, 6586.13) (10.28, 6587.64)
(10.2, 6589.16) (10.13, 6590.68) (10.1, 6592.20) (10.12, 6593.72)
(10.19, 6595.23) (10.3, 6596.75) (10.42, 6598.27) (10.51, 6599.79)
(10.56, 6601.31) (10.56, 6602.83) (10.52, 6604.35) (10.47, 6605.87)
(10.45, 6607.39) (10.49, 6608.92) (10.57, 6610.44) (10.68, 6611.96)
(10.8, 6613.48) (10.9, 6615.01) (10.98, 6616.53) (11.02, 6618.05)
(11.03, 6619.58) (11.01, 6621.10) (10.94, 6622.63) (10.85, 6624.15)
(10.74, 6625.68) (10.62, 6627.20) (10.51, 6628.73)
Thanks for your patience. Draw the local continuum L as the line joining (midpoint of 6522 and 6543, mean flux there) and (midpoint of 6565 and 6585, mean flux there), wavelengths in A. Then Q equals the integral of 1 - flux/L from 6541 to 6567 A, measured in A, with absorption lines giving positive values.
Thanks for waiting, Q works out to 0.9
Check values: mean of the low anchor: 10.8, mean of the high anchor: 10.4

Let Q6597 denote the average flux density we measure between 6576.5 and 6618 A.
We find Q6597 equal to 10.5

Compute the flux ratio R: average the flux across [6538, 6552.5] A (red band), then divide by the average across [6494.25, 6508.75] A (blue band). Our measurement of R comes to 1.05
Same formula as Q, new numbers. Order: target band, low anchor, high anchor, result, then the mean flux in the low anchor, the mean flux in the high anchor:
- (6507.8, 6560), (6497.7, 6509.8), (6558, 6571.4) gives -3.2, 10.3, 9.78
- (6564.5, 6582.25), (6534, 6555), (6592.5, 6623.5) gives 0.5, 10.7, 10.6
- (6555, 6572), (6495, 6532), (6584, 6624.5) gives 1.1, 10.6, 10.5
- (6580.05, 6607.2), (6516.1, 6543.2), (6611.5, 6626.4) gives 1.2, 10.8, 10.9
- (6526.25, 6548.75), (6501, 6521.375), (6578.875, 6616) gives -0.3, 10.7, 10.5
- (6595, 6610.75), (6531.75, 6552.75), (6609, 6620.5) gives 0.5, 10.8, 10.8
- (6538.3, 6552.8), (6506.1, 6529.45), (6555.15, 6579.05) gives -0.5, 10.8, 10.1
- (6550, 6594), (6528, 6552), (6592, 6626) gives 1.9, 10.7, 10.6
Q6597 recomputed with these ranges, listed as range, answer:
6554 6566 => 9.77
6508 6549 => 10.8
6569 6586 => 10.5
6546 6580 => 10.3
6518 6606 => 10.5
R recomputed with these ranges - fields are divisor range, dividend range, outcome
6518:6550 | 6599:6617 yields 0.98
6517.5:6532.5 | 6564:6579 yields 0.95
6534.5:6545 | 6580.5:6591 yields 0.96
